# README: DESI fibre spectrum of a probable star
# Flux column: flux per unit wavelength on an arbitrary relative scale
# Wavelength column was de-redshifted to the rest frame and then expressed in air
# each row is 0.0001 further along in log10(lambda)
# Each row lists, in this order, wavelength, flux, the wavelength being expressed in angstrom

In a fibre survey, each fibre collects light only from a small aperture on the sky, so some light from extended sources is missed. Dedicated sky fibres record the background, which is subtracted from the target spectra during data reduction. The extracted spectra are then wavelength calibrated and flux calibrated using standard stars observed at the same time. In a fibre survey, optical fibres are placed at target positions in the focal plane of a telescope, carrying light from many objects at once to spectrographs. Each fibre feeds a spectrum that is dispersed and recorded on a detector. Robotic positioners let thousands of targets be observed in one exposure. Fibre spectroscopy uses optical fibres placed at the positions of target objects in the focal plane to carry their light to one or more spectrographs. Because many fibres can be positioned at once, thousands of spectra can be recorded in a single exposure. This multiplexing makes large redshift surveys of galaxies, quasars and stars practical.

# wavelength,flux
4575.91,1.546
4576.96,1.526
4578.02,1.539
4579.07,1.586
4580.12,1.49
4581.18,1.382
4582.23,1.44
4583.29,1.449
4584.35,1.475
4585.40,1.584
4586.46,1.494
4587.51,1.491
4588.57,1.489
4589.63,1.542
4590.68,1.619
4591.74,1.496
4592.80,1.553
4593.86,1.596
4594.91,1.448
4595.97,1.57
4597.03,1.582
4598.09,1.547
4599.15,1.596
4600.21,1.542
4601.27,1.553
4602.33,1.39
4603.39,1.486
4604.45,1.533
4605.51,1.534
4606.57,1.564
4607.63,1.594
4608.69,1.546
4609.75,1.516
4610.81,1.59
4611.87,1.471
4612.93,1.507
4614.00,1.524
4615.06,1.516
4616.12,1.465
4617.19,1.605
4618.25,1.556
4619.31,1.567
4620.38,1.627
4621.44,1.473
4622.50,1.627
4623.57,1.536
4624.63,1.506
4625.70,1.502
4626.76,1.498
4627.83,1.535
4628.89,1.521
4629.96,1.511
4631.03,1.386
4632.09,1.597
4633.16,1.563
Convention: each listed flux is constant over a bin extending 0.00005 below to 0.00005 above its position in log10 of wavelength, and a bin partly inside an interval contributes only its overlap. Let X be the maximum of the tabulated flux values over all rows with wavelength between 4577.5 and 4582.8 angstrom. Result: 1.586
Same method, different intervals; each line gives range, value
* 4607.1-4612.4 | 1.594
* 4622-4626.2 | 1.627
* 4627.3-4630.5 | 1.535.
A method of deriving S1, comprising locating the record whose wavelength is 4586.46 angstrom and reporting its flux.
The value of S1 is 1.494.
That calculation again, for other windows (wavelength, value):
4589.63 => 1.542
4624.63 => 1.506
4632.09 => 1.597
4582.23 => 1.44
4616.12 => 1.465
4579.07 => 1.586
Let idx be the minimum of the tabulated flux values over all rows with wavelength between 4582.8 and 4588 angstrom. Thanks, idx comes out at 1.449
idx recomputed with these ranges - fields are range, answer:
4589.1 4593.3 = 1.496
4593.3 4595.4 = 1.448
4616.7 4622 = 1.473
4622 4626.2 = 1.502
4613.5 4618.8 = 1.465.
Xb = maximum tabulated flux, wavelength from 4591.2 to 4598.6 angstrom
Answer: 1.596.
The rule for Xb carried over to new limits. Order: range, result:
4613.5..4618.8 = 1.605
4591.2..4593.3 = 1.553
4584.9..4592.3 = 1.619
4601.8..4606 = 1.534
